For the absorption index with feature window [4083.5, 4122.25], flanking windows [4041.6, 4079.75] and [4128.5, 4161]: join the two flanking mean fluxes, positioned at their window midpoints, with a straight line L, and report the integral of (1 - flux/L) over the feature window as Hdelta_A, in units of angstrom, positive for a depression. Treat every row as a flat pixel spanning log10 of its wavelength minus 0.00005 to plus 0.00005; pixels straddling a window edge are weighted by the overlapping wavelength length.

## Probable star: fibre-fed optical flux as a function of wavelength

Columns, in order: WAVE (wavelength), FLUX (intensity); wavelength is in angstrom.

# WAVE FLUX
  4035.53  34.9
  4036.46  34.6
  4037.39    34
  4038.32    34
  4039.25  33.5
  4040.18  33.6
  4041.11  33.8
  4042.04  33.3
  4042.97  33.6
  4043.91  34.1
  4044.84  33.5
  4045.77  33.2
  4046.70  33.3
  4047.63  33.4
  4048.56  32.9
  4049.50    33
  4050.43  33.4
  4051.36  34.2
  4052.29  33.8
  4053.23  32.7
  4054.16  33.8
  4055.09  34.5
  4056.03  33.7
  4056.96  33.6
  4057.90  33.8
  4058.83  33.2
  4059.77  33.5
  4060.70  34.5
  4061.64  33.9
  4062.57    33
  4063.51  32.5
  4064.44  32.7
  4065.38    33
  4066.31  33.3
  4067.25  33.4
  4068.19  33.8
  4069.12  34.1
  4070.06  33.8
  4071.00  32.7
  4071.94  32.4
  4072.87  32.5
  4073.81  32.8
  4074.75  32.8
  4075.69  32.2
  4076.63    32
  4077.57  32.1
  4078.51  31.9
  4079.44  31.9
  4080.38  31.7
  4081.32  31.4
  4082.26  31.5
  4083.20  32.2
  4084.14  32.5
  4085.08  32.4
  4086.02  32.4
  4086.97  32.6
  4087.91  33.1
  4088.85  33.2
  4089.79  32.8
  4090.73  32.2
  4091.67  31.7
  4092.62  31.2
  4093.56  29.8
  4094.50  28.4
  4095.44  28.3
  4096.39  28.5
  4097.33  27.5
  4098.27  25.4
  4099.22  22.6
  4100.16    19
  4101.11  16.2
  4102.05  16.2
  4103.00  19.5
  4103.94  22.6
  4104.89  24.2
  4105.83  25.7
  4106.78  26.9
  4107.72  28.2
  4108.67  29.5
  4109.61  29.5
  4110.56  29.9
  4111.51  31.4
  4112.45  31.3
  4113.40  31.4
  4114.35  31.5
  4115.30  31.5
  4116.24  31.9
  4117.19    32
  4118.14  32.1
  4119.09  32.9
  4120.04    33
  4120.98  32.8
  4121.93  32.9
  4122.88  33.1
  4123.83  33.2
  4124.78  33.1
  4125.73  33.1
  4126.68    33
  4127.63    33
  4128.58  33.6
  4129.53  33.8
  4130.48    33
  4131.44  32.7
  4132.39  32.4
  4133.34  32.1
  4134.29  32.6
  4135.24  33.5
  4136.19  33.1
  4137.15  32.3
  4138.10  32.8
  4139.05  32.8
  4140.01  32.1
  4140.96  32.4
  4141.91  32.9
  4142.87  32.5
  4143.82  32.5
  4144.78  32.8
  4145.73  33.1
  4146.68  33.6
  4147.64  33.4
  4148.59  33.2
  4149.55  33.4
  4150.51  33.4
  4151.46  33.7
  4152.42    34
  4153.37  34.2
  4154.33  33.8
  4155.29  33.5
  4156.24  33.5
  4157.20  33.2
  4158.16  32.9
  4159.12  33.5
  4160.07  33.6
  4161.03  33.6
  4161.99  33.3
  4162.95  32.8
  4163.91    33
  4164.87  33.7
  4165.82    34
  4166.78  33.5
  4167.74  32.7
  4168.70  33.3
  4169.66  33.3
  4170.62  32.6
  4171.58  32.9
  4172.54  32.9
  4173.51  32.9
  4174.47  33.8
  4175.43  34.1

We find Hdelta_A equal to 4.9 angstrom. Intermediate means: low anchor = 33.2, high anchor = 33.1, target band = 28.9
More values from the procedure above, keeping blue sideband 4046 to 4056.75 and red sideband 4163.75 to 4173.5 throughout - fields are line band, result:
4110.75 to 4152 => 0.7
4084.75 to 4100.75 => 1.9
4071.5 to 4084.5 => 0.5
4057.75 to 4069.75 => 0.0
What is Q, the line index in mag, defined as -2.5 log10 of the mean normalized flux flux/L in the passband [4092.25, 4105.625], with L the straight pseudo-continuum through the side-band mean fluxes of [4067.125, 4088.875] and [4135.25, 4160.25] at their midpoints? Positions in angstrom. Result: 0.33 mag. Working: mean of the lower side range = 32.5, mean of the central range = 24.2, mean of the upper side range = 33.2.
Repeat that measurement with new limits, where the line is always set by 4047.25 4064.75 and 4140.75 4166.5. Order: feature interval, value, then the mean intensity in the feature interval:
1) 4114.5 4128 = 0.024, 32.7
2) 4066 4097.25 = 0.049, 32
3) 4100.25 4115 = 0.267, 26.1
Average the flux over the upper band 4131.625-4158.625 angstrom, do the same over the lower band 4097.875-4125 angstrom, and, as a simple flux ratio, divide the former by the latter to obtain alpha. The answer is 1.17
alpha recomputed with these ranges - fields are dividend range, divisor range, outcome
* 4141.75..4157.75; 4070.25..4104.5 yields 1.13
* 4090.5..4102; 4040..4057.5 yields 0.78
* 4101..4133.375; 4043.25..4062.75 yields 0.90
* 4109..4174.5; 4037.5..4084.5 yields 0.99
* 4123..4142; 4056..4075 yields 0.99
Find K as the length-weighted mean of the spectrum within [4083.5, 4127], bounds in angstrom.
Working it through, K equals 29.4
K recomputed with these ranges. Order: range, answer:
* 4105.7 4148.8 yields 32.1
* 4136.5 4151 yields 32.9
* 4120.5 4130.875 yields 33.2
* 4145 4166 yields 33.5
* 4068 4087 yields 32.4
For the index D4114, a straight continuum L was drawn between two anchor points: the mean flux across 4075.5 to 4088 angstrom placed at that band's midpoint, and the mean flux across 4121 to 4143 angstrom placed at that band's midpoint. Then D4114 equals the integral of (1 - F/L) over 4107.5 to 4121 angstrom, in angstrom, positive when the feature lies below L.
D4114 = 0.6 angstrom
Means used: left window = 32.1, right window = 32.9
